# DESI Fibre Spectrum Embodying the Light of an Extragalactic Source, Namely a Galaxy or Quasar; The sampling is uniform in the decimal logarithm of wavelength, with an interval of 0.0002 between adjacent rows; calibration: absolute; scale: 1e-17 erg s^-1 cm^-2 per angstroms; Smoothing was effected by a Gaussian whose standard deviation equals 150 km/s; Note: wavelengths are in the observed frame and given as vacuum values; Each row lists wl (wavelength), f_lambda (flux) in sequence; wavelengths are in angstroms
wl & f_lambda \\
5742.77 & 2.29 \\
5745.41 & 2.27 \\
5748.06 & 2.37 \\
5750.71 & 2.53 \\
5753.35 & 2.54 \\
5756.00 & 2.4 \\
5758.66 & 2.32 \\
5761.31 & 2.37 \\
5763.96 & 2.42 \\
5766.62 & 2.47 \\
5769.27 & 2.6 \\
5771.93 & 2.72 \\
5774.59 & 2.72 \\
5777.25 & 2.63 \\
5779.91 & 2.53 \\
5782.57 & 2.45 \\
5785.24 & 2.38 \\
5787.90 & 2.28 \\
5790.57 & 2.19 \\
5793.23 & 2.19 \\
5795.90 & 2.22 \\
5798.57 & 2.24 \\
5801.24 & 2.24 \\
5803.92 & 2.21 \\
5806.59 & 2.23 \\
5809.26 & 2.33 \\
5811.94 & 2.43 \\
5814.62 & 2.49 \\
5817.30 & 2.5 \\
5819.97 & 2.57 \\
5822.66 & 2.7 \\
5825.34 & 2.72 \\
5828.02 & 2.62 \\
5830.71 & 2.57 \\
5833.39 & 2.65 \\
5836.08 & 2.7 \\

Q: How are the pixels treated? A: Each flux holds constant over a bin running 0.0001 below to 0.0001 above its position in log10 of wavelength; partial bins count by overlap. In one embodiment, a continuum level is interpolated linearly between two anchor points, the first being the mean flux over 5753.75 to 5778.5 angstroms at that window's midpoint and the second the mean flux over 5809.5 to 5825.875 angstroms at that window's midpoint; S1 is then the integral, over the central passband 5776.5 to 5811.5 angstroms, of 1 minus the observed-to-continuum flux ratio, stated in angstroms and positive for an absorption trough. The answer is 3.0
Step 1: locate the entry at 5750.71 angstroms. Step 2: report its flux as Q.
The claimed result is 2.53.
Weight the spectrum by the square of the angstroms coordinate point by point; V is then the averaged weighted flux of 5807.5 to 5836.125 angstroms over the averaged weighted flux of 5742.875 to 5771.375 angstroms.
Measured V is 1.08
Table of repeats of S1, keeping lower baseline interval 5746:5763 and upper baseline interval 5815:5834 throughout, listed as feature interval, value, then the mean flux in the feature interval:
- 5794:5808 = 1.8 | 2.23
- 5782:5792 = 0.8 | 2.31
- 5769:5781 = -0.8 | 2.65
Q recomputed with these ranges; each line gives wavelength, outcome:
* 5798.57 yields 2.24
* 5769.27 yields 2.6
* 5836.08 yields 2.7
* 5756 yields 2.4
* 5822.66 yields 2.7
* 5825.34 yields 2.72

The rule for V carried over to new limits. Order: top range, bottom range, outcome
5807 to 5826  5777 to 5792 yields 1.06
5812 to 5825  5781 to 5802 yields 1.14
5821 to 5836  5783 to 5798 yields 1.19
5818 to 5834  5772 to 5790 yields 1.07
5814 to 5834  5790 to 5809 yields 1.18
